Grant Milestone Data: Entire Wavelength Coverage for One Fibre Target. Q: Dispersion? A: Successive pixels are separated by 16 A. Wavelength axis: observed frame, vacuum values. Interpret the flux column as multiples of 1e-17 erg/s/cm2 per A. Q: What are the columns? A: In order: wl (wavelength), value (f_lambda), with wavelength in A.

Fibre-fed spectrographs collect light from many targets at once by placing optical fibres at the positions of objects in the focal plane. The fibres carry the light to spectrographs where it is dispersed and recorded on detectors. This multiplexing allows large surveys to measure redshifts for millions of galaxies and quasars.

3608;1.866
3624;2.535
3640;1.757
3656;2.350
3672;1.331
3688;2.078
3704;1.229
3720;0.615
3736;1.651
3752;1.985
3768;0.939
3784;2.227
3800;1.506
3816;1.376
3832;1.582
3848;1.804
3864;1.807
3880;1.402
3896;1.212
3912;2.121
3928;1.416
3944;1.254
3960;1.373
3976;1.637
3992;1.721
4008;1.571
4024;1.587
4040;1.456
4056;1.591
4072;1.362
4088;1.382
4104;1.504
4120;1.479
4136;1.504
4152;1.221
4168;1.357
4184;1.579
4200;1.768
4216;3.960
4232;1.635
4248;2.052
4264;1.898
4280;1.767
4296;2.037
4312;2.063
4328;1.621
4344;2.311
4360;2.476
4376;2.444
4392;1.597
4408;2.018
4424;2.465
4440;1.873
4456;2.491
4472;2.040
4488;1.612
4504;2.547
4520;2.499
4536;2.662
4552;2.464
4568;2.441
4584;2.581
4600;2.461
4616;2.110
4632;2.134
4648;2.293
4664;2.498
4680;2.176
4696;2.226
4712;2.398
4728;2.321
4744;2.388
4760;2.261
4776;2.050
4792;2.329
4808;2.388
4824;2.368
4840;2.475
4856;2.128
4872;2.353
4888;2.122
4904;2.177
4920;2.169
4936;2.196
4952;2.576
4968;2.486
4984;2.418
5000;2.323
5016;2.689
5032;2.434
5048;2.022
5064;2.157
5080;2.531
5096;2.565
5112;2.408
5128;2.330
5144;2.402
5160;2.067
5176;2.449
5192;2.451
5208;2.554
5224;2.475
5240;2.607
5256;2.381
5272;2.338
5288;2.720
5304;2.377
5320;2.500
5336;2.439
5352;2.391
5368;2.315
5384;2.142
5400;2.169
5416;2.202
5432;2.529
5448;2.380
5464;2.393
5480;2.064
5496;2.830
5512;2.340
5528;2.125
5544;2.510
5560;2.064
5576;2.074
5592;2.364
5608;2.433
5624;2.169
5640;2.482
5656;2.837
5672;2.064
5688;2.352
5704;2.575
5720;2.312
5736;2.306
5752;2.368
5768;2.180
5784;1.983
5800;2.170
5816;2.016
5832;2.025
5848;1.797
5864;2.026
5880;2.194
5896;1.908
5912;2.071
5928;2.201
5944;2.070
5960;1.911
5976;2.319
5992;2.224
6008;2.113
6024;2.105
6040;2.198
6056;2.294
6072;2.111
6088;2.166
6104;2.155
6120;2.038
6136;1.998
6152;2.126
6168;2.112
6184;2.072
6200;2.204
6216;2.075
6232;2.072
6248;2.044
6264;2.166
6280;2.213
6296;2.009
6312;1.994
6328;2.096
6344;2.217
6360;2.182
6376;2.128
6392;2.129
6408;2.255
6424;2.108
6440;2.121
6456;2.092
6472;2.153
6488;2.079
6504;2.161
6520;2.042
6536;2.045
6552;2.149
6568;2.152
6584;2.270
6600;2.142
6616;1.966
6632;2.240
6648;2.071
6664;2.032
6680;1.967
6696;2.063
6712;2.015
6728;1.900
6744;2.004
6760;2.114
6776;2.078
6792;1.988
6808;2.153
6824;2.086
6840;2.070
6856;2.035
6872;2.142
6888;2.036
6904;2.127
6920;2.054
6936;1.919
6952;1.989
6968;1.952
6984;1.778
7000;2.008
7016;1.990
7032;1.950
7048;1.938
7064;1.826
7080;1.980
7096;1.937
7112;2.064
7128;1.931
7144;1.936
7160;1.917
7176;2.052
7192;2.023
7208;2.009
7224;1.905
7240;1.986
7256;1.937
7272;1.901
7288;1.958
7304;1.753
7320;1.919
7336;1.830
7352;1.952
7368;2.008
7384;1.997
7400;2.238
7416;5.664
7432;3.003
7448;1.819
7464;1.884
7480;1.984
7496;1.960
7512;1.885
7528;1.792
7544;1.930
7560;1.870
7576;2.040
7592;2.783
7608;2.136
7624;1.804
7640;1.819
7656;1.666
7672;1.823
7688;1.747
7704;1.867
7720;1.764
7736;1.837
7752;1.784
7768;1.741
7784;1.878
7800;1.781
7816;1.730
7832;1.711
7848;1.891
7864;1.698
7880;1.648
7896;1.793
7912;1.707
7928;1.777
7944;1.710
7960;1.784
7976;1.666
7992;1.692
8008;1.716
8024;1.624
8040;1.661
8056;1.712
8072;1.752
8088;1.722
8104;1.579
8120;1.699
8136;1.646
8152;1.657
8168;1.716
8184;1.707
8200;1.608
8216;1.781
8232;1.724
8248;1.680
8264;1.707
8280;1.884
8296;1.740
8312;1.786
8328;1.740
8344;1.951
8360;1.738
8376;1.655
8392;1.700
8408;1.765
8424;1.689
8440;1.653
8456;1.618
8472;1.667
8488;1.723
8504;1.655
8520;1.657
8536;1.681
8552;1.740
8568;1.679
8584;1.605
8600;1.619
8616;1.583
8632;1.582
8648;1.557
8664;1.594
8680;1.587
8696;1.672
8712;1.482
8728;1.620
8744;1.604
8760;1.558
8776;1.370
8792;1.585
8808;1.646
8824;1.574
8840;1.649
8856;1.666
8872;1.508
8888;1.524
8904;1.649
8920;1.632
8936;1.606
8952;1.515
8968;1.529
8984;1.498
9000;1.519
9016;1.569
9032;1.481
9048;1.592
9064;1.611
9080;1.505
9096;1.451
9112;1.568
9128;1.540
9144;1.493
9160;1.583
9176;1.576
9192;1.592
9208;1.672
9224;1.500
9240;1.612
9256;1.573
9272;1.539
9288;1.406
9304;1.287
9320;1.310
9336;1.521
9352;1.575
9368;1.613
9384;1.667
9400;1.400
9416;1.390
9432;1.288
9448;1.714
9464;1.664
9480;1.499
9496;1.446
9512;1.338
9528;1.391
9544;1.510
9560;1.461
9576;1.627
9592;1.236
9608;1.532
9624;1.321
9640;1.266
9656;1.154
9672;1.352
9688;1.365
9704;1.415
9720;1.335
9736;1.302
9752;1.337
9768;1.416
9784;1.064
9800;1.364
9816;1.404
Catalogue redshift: 0.13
